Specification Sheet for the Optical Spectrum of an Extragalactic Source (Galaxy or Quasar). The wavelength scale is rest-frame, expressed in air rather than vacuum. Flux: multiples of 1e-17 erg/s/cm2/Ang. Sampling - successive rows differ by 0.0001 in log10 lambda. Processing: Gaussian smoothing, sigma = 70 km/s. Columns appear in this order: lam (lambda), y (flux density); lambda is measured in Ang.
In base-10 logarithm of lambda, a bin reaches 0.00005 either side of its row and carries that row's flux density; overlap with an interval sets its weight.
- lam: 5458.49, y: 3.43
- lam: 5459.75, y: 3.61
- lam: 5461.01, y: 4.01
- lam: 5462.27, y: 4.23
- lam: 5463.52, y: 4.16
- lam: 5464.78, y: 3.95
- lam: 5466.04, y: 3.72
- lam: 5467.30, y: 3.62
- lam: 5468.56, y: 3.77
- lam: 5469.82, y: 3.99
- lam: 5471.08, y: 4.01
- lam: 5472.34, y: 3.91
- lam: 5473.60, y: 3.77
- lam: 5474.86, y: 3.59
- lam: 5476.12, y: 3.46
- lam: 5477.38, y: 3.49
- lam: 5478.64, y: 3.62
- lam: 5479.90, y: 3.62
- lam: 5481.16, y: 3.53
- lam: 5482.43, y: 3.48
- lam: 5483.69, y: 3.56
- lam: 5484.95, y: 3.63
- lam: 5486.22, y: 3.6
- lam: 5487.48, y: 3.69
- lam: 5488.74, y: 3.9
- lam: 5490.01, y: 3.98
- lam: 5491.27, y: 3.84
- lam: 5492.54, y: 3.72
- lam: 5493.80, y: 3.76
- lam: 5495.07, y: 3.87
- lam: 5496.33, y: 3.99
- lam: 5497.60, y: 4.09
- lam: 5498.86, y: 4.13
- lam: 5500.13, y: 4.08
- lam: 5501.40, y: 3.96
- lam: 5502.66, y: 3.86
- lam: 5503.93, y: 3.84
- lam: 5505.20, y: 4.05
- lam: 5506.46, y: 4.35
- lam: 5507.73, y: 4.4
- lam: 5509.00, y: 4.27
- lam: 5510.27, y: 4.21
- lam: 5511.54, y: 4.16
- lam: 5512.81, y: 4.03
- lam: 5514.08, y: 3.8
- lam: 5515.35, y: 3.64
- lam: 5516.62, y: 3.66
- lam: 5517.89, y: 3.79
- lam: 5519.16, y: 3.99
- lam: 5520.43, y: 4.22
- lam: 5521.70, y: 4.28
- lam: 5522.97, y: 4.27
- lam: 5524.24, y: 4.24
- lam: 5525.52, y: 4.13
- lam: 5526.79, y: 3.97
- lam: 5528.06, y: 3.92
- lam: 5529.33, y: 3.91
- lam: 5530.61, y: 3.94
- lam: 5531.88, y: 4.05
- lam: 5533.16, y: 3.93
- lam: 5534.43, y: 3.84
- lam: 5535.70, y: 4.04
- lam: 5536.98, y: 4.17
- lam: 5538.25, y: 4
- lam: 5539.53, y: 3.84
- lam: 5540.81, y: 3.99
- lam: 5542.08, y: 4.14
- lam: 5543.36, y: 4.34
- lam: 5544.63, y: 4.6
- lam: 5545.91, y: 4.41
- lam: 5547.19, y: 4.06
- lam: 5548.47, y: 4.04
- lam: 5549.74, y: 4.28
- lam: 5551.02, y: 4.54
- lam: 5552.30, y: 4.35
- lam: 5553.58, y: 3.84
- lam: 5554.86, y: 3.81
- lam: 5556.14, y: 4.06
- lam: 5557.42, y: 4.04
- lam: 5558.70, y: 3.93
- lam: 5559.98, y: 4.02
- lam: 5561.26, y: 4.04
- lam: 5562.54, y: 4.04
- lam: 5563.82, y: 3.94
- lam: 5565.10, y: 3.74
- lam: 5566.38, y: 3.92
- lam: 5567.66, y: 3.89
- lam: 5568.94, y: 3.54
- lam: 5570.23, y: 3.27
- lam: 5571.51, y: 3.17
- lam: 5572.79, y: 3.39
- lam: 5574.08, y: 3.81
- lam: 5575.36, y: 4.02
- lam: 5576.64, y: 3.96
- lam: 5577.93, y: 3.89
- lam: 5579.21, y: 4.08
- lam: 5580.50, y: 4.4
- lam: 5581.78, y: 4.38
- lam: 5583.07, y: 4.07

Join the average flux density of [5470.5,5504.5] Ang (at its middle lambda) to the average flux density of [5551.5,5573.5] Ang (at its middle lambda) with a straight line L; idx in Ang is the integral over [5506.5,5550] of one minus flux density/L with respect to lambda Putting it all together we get -3.1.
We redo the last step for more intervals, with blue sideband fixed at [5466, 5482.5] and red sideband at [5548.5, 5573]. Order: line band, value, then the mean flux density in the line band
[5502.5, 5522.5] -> -1.37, 4.04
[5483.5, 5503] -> -0.65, 3.86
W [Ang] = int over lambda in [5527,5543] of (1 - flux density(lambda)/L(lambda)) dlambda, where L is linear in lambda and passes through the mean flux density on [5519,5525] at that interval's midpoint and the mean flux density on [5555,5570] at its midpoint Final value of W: 0.49 Ang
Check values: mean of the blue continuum 4.21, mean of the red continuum 3.9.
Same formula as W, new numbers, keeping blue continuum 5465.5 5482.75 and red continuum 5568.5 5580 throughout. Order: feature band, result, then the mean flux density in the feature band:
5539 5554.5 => -2.1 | 4.2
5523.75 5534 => -0.9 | 4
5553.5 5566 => -0.9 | 3.95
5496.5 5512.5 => -1.8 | 4.11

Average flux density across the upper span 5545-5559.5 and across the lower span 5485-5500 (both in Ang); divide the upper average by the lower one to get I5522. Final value 1.07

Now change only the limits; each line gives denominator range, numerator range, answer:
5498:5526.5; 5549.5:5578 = 0.96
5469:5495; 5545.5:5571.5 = 1.07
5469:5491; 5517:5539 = 1.09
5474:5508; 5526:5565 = 1.07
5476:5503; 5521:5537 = 1.07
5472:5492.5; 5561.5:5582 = 1.05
